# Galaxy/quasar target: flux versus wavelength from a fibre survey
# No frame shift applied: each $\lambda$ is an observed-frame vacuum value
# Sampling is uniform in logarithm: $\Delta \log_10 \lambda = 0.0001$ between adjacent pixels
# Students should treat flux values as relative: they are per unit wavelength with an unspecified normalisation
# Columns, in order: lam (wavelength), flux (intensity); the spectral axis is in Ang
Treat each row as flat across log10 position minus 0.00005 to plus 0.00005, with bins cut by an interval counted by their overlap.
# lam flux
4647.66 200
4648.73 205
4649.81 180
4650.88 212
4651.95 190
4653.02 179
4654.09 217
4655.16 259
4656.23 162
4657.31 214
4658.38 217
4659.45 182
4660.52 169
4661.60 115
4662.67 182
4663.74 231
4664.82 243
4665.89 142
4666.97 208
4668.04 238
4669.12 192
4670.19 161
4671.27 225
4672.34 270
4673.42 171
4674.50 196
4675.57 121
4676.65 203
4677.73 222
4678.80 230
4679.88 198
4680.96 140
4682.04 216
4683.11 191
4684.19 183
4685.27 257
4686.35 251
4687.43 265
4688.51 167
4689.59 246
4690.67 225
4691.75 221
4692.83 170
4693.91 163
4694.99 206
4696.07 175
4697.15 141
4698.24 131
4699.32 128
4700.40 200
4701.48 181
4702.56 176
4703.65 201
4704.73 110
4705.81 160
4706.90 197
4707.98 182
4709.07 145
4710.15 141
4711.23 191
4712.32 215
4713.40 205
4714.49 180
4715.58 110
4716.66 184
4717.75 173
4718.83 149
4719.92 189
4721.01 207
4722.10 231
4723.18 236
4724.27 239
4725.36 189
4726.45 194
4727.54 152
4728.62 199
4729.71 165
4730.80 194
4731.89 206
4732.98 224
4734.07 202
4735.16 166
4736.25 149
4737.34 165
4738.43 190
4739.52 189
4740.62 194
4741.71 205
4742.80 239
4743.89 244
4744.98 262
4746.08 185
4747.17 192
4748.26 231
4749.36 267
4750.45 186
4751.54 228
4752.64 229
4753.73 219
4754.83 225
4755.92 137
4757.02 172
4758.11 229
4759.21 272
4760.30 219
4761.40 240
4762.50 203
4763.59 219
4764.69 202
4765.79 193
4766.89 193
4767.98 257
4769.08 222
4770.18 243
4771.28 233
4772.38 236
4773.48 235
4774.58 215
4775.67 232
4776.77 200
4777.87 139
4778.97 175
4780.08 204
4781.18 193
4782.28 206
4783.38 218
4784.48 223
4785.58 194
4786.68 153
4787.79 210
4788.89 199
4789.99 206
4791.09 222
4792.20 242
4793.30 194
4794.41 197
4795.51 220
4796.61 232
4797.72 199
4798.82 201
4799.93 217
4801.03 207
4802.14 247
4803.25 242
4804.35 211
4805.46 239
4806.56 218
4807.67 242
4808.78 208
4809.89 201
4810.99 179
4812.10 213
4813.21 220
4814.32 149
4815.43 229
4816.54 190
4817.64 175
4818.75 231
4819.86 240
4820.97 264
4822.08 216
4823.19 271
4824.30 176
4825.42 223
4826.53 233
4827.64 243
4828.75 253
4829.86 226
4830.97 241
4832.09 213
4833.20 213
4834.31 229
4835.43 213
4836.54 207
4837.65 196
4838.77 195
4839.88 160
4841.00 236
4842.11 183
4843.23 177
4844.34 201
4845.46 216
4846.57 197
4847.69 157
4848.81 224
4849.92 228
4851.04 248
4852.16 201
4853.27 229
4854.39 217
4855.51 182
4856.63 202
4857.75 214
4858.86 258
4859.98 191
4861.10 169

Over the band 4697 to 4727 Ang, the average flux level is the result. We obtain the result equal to 178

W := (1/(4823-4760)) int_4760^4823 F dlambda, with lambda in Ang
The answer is 213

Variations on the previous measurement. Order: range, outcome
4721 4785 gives 209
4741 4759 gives 217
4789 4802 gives 213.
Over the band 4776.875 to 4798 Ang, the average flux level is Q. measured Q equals 201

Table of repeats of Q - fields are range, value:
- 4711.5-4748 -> 195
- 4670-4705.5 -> 192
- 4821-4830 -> 232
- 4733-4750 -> 206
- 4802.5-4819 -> 210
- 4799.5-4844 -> 216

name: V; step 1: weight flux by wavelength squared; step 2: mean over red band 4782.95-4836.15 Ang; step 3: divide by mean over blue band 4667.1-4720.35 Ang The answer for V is 1.21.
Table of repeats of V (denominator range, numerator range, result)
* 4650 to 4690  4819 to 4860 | 1.15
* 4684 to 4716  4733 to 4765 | 1.16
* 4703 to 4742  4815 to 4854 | 1.23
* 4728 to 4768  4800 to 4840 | 1.08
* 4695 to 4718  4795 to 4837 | 1.36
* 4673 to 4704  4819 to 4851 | 1.19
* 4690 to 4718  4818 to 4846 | 1.32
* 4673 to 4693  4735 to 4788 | 1.06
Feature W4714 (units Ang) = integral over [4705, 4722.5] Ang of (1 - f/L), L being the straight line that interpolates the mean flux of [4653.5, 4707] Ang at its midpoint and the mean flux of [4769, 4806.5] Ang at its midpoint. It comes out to 1.9 Ang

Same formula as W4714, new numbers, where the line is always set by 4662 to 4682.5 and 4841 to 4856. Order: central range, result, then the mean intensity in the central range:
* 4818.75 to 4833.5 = -1.9 Ang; 232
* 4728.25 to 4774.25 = -2.1 Ang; 211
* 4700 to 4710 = 1.5 Ang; 171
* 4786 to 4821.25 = -1.4 Ang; 212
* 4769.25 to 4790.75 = -0.3 Ang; 206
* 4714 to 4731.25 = 1.2 Ang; 187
